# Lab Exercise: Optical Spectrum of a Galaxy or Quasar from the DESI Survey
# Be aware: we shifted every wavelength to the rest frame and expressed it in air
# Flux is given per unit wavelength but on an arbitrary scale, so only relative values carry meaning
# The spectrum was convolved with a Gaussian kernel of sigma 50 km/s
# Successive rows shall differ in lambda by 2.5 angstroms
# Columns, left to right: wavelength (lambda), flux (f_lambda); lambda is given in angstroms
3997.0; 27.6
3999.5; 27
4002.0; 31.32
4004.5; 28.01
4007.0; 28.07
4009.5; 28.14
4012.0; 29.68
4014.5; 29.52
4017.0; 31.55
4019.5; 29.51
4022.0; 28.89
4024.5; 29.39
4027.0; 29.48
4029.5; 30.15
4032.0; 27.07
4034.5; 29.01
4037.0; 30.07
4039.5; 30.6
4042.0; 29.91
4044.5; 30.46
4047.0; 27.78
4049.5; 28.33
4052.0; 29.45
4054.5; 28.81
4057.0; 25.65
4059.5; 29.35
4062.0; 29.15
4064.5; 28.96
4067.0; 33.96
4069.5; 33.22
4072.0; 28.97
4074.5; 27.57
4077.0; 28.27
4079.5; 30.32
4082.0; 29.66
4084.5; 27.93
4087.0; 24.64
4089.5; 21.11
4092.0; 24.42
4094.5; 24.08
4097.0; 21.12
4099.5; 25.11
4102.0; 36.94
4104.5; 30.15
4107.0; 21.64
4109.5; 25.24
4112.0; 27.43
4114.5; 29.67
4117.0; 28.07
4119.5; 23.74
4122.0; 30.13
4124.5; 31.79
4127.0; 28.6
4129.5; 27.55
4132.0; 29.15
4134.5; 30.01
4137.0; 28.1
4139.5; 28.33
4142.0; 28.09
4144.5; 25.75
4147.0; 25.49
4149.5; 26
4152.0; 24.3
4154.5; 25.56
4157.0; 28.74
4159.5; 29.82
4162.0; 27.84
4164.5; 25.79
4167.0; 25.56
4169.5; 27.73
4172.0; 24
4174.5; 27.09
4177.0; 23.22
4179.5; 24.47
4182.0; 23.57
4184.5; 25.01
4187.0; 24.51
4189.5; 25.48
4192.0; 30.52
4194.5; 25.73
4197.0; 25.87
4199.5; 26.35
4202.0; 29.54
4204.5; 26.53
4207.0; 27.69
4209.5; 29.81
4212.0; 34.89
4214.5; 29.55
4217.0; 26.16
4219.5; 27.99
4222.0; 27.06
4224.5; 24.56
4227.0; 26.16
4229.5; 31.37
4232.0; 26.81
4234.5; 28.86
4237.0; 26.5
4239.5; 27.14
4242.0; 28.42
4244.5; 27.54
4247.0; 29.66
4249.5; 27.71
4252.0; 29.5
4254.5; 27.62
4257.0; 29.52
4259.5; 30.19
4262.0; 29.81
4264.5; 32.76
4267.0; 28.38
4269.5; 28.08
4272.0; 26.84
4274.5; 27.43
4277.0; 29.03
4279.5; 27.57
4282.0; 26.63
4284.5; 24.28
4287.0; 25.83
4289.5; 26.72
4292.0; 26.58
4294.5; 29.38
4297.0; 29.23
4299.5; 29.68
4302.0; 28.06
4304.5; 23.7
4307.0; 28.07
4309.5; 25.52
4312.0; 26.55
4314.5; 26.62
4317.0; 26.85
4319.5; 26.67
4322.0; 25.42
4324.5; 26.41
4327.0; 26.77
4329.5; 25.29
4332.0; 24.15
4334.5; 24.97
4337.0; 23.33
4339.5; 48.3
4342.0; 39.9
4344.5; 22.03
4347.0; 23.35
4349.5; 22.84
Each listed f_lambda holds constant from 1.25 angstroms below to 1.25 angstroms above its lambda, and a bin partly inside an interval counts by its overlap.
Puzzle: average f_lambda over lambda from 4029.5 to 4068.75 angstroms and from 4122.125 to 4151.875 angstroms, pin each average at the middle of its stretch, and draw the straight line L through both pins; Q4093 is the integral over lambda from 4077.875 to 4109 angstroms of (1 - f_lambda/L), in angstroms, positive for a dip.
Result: 2.4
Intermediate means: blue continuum 29.3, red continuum 28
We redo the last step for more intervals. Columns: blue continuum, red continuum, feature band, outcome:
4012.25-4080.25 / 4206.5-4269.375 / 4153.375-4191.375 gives 3.9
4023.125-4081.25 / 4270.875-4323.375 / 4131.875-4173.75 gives 2.0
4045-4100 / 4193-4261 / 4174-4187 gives 1.6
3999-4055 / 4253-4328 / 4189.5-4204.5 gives 0.4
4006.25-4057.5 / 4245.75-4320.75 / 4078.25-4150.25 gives 3.7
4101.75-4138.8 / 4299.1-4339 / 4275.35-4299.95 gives -0.6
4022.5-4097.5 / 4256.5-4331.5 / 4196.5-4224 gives -0.5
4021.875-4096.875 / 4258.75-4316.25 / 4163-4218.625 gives 2.4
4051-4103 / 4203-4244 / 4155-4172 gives 0.5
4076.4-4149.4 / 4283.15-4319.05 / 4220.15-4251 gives -0.7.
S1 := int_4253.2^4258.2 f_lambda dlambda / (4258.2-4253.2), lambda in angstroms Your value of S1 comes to 28.6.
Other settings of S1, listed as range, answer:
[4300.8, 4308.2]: 26.6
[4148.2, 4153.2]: 25.2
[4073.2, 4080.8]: 28.7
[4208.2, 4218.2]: 30.1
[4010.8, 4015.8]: 29.6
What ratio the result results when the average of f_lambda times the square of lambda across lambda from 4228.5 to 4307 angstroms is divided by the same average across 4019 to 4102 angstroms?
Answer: 1.1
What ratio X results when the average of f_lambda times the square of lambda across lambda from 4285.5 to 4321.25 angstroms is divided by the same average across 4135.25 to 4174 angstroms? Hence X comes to 1.1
